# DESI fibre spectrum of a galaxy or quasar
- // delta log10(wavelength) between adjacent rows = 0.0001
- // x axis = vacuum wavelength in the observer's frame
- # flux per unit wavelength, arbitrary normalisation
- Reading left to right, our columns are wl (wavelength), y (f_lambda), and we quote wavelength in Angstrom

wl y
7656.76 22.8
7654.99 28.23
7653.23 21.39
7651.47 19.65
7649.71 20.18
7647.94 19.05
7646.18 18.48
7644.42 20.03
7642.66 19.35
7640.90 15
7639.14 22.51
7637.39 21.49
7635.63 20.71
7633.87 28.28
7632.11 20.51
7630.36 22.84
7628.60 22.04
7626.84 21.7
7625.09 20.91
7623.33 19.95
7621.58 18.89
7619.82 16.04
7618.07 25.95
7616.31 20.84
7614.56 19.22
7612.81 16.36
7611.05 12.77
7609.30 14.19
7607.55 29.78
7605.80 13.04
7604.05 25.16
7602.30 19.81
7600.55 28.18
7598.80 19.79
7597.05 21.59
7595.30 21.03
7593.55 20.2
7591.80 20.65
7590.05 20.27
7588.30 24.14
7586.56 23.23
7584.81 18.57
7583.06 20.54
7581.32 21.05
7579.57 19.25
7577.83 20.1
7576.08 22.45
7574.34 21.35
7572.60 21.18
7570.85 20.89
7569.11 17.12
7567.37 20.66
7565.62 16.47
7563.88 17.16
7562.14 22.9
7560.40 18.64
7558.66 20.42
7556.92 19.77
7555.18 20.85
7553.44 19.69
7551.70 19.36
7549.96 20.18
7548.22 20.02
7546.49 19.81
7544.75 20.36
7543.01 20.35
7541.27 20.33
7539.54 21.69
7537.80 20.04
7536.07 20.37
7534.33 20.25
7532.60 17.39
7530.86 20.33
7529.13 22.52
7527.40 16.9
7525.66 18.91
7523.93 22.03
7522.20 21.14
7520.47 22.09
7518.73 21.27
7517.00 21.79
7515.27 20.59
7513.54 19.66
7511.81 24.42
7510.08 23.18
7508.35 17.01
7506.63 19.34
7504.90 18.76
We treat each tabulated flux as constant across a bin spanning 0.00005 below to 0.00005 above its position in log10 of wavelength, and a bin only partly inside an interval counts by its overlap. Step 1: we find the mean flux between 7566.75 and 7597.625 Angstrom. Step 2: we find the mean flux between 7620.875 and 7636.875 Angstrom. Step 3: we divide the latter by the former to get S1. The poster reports 1.0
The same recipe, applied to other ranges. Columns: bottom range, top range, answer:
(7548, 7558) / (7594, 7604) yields 1.11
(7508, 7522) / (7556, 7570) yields 0.90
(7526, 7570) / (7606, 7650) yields 1.02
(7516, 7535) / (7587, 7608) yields 1.07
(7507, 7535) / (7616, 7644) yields 1.02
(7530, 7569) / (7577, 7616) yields 1.03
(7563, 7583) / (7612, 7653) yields 1.03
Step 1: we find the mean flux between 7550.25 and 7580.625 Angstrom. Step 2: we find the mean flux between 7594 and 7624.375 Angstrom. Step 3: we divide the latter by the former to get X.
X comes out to 1.01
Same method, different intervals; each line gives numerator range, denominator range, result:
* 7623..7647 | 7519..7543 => 1.03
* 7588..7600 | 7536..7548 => 1.03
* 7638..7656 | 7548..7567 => 1.04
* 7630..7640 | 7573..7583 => 1.09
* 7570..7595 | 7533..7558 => 1.04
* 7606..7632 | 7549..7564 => 1.00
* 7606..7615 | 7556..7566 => 0.93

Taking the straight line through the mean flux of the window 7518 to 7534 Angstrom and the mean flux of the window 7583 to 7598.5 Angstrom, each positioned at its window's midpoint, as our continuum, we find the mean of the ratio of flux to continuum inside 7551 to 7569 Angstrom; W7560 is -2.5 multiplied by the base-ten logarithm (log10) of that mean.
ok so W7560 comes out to 0.066 mag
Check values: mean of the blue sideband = 20.3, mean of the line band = 19.5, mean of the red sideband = 21.1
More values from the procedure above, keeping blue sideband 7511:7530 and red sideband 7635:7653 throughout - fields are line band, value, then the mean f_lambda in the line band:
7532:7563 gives 0.030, 20.2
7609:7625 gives 0.082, 18.5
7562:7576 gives 0.043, 19.7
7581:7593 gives -0.046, 21.2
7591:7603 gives -0.075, 21.6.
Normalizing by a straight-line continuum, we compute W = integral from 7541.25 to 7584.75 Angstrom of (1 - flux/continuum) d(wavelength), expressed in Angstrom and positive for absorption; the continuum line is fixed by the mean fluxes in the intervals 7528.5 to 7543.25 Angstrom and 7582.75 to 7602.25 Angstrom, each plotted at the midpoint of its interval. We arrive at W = 1.9 Angstrom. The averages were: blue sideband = 20.3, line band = 20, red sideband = 21.6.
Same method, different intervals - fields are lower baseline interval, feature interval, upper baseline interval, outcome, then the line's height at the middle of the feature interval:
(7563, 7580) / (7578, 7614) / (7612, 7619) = -0.5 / 20.2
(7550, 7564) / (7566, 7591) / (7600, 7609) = 0.5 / 21.1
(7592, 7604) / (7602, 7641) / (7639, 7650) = -0.2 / 20.4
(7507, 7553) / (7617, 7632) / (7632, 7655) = -0.2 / 20.7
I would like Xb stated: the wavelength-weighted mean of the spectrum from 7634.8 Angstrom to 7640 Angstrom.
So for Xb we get 21.6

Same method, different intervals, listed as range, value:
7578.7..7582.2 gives 20.2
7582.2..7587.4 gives 20.7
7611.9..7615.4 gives 17.7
